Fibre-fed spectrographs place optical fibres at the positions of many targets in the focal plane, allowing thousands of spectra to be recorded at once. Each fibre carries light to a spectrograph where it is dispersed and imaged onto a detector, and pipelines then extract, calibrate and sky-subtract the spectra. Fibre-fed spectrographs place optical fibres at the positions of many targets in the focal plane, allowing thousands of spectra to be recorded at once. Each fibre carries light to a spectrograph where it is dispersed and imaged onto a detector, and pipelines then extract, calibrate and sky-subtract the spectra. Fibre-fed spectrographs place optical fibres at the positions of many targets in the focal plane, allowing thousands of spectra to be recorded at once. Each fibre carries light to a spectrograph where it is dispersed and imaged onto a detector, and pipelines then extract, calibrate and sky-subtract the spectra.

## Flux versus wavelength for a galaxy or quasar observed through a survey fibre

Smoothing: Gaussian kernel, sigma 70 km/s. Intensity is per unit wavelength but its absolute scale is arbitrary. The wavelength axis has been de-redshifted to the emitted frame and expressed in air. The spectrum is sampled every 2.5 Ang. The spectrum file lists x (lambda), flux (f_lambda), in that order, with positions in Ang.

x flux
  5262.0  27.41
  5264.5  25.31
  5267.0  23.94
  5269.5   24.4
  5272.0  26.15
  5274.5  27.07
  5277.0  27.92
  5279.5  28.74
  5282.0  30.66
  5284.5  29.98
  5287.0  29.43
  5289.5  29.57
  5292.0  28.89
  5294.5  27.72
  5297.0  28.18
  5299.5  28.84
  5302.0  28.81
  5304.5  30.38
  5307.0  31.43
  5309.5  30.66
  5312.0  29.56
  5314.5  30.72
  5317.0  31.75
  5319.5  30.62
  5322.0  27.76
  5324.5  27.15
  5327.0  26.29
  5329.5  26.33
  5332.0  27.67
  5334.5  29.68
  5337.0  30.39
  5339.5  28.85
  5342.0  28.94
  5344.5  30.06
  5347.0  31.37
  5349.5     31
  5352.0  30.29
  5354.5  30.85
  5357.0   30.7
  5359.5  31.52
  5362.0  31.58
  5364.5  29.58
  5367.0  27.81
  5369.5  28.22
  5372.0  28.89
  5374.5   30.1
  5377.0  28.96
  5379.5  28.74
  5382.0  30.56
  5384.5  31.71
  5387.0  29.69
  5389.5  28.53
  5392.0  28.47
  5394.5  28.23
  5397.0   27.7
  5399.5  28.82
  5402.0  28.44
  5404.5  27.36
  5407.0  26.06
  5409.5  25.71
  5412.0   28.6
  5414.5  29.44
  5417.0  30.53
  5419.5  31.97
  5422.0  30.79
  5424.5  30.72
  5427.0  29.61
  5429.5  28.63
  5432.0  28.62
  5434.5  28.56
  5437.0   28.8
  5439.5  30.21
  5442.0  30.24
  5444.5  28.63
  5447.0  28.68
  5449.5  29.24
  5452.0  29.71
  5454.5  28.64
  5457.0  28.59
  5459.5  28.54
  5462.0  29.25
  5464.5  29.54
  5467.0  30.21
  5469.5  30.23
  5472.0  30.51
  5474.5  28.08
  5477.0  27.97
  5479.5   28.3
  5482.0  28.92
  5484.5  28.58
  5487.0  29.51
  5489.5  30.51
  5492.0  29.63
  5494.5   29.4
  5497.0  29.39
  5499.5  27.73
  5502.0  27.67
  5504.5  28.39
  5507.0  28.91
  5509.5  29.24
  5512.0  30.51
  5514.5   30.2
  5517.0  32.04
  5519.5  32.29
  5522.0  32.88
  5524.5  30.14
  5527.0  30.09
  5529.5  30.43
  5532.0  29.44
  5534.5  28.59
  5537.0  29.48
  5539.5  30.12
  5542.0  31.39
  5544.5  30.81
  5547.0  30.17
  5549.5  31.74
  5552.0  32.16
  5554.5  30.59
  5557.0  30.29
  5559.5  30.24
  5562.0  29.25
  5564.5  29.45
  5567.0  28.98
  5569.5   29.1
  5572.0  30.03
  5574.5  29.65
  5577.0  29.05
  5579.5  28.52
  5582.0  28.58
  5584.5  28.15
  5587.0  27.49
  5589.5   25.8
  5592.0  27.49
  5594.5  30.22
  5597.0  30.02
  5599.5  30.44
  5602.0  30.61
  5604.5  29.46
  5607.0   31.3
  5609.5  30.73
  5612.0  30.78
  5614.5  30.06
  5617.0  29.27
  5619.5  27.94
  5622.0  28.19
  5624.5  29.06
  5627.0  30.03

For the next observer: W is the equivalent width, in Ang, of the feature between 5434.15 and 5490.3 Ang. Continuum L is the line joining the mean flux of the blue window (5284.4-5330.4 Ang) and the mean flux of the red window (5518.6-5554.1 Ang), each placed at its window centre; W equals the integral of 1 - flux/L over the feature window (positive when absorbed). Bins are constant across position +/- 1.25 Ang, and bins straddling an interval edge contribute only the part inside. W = 1.8 Ang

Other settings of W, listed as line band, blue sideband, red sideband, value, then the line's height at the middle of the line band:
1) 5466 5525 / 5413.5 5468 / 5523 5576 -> 0.4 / 29.8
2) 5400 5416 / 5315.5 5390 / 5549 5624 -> 1.0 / 29.5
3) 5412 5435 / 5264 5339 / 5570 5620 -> -0.8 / 28.9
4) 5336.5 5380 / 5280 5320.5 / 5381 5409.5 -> -1.3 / 29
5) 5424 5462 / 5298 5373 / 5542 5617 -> 0.7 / 29.6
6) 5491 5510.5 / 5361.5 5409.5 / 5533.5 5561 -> 0.8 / 30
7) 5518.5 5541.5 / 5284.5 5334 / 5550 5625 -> -0.8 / 29.4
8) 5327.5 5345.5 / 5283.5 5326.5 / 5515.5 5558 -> 0.5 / 29.6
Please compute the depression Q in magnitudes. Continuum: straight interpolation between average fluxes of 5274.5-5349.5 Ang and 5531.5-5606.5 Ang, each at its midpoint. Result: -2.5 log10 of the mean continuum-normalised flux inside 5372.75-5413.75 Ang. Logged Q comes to 0.028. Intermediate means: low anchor 29.2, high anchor 29.6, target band 28.6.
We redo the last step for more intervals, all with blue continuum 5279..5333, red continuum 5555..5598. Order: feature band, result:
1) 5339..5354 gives -0.039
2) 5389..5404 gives 0.030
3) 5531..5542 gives -0.023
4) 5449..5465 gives 0.001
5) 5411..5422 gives -0.042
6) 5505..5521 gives -0.053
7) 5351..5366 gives -0.058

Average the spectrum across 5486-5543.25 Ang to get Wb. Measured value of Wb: 29.9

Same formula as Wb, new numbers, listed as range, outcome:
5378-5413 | 28.5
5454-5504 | 29.1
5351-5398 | 29.6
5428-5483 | 29.1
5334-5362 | 30.4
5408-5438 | 29.3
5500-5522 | 30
